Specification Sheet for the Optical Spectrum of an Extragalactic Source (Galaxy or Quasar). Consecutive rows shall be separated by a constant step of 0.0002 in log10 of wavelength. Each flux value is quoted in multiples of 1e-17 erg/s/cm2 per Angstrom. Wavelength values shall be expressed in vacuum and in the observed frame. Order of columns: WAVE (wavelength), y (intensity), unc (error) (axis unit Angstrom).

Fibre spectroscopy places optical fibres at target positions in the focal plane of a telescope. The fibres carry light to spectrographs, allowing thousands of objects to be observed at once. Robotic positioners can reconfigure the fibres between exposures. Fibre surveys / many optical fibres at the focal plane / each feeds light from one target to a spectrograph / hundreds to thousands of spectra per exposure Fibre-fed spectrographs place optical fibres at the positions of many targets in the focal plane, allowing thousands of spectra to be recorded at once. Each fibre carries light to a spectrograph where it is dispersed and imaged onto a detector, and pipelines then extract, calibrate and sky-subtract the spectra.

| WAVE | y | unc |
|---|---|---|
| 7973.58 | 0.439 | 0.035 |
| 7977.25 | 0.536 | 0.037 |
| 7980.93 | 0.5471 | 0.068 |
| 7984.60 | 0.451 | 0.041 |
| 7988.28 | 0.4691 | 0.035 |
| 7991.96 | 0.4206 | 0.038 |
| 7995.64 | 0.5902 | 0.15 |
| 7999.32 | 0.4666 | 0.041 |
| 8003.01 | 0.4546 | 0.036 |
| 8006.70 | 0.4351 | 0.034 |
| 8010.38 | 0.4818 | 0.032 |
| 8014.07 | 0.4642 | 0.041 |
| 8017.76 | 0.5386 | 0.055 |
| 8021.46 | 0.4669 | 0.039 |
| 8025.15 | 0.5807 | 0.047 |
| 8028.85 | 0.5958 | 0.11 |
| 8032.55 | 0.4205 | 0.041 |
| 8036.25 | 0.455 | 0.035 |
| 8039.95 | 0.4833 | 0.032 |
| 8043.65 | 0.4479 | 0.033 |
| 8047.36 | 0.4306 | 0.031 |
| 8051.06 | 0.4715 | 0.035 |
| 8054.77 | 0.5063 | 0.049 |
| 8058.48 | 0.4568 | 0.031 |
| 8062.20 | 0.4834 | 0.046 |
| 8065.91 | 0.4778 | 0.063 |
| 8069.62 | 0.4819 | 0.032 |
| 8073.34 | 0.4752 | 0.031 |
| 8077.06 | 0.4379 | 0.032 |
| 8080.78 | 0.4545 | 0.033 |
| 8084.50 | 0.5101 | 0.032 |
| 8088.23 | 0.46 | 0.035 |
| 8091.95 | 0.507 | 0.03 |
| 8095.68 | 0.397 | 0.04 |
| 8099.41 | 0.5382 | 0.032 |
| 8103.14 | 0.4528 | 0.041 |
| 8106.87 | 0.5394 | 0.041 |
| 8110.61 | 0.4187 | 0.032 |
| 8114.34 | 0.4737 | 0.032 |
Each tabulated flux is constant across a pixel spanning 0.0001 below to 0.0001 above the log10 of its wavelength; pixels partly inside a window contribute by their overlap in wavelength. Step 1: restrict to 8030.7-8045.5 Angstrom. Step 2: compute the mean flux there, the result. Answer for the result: 0.452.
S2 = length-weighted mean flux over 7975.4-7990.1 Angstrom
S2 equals 0.501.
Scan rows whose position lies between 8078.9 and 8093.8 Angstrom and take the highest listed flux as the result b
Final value 0.5101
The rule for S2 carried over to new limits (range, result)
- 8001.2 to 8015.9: 0.459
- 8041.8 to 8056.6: 0.464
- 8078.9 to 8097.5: 0.466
